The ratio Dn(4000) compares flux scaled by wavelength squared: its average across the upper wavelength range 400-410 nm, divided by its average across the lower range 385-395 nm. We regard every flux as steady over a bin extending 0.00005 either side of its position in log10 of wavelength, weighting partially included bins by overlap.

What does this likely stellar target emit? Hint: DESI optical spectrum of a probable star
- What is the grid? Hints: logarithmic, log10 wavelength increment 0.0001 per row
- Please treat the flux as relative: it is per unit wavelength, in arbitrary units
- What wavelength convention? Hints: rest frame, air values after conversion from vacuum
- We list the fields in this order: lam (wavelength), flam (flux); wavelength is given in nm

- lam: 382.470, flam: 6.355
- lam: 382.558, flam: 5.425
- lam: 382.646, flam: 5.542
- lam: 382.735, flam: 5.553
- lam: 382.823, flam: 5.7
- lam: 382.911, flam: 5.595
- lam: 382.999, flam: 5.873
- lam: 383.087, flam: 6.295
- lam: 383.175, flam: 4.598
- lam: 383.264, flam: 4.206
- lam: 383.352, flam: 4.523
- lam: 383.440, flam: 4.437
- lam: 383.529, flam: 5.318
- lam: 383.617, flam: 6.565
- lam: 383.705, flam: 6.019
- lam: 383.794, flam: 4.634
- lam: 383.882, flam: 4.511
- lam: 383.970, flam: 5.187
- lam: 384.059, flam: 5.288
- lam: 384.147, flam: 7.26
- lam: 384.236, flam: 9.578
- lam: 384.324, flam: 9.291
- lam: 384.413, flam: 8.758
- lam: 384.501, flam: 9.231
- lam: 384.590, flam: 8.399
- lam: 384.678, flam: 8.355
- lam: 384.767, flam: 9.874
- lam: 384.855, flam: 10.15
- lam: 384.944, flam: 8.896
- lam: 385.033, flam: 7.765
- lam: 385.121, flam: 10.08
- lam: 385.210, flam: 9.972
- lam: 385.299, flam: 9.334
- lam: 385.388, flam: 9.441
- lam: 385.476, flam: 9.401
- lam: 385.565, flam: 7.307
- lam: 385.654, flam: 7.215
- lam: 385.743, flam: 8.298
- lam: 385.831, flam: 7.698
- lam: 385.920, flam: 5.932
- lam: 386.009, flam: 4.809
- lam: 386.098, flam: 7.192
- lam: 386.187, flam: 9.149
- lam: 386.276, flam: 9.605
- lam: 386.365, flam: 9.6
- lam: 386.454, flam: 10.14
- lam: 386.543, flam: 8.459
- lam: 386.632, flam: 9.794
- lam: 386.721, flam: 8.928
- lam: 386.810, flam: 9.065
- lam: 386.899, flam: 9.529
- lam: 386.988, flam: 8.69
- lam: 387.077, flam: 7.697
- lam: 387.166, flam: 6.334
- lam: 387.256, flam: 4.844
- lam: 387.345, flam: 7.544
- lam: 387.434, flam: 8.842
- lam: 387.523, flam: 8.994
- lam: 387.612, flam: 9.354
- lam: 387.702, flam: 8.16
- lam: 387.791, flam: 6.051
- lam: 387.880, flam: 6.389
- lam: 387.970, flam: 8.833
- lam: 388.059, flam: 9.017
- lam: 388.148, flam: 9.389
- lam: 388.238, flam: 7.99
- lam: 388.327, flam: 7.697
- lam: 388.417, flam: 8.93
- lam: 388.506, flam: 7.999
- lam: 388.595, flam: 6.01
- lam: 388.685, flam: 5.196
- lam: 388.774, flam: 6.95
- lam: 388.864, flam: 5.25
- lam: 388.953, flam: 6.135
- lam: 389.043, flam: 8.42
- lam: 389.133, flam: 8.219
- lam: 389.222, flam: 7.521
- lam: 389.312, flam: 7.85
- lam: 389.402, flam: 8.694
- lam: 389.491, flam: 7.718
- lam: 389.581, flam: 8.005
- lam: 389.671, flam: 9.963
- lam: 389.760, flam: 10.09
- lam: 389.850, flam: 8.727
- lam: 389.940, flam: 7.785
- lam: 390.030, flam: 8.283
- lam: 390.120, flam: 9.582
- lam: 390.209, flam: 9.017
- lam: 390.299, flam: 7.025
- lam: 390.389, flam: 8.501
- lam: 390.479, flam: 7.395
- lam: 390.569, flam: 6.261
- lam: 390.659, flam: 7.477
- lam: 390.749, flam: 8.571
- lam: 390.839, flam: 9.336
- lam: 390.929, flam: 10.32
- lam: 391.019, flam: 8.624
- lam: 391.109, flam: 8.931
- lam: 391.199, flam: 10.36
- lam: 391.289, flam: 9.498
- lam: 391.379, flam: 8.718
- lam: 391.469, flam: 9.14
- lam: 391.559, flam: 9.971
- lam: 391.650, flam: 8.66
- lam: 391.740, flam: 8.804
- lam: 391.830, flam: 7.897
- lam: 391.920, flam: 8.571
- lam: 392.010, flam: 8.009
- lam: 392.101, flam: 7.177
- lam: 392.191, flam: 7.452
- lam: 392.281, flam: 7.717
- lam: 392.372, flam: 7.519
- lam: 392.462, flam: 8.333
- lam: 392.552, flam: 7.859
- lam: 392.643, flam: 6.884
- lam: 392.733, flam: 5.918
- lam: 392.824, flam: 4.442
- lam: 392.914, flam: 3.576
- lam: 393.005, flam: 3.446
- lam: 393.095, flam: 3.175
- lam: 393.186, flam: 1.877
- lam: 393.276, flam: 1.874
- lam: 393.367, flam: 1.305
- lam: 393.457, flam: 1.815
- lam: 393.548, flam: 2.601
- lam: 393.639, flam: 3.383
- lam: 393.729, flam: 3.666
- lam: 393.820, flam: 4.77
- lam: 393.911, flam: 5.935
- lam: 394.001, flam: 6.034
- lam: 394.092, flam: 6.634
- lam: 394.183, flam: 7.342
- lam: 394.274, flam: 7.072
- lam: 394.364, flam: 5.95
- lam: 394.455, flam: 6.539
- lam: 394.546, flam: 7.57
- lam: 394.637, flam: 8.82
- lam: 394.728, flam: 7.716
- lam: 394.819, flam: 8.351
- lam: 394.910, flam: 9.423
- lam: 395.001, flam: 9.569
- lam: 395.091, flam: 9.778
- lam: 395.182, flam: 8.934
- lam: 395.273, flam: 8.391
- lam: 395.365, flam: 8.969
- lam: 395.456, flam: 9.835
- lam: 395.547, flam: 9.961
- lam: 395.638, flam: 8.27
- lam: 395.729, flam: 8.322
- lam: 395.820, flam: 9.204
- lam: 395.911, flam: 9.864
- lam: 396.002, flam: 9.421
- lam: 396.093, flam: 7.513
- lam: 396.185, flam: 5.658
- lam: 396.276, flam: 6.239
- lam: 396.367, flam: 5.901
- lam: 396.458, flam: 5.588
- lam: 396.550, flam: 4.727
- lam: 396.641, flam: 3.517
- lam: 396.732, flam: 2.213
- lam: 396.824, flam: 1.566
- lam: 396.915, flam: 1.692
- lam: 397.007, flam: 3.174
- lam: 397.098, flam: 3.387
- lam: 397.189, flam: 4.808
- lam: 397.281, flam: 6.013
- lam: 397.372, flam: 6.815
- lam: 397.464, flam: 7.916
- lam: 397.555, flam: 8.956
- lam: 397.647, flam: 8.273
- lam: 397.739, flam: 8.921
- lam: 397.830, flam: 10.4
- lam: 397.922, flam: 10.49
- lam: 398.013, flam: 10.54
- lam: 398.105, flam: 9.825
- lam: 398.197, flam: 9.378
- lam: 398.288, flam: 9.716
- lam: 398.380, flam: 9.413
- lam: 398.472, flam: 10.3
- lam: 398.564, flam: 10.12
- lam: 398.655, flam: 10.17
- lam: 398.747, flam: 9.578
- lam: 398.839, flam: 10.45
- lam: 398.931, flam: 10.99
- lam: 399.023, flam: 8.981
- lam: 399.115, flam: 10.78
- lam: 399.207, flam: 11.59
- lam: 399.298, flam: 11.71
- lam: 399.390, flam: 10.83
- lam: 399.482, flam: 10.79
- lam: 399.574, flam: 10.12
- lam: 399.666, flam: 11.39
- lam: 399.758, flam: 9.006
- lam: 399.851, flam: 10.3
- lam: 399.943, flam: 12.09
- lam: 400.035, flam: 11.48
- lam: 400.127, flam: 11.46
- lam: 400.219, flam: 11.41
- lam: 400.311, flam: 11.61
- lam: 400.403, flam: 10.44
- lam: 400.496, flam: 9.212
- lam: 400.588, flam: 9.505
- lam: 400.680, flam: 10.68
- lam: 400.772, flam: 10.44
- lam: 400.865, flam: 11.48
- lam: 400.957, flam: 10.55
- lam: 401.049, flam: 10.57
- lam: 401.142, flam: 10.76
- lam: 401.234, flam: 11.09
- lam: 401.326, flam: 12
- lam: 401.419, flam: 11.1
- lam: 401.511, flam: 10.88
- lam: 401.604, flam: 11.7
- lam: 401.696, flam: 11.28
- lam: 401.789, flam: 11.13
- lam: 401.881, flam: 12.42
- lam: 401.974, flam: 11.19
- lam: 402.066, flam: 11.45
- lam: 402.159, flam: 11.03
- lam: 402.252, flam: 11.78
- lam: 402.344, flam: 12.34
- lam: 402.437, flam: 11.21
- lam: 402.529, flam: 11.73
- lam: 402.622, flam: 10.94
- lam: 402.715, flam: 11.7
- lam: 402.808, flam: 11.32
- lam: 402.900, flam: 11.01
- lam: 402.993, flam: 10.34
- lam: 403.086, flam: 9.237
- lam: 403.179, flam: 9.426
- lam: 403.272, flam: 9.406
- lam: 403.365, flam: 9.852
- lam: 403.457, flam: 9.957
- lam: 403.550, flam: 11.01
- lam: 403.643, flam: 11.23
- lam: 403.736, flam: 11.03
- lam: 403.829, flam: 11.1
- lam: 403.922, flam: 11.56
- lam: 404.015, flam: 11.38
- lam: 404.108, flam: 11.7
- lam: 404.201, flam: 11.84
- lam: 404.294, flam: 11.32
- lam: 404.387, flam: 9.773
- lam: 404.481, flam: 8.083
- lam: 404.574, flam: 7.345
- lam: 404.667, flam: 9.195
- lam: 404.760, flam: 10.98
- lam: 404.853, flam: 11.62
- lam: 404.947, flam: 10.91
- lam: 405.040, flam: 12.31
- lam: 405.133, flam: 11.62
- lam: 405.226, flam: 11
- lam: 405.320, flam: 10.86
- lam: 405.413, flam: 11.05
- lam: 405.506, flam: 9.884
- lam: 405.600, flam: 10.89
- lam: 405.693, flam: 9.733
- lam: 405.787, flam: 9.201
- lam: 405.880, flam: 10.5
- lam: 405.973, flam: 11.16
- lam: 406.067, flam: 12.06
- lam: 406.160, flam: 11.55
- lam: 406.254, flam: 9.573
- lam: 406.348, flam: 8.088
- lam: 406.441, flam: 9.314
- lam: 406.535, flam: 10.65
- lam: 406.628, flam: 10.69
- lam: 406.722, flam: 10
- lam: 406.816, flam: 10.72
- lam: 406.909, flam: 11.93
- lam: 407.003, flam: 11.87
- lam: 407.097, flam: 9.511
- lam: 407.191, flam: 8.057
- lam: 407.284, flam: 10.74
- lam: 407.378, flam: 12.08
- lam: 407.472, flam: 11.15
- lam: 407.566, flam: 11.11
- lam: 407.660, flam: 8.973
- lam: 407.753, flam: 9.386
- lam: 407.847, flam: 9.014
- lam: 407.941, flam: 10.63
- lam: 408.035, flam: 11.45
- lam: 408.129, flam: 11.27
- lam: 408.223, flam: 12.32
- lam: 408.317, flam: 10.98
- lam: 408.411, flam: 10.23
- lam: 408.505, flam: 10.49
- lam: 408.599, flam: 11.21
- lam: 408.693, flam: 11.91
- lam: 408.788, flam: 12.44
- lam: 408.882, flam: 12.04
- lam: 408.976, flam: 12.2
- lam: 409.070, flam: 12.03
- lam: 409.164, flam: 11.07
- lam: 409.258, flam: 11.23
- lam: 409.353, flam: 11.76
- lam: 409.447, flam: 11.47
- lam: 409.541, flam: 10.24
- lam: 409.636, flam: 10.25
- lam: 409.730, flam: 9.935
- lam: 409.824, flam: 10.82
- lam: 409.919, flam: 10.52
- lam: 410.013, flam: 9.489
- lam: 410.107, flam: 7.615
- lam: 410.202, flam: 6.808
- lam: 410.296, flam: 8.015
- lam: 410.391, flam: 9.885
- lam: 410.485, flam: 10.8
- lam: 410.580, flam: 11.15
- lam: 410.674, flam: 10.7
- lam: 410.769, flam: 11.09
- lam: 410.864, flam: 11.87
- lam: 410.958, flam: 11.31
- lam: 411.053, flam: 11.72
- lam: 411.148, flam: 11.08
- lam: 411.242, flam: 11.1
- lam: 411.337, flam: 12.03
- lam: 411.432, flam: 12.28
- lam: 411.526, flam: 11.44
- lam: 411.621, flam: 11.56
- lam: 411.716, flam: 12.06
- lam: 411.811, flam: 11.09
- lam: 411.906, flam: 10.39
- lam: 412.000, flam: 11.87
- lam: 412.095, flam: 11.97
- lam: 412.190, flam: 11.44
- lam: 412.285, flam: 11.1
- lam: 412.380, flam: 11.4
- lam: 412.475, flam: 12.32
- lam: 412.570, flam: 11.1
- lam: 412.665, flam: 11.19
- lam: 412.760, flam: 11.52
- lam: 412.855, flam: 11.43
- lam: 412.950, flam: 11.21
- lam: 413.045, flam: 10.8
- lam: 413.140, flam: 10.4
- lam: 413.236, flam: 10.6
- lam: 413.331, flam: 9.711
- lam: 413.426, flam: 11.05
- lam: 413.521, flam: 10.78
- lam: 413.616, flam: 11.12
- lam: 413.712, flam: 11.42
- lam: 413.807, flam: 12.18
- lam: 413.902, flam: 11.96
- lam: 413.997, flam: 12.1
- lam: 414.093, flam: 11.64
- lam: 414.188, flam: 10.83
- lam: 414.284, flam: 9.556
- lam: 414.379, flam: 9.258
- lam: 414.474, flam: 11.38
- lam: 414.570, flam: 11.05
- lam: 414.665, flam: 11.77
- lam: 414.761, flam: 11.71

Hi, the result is 1.6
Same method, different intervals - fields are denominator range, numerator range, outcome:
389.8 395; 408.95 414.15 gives 1.73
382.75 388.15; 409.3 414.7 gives 1.63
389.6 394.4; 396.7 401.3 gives 1.39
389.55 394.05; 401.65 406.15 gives 1.65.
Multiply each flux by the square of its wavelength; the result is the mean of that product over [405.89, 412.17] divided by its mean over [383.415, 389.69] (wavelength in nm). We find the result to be 1.53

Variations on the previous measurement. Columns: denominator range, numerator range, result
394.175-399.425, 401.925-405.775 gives 1.38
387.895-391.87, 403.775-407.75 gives 1.38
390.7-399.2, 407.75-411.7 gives 1.59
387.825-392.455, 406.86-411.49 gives 1.45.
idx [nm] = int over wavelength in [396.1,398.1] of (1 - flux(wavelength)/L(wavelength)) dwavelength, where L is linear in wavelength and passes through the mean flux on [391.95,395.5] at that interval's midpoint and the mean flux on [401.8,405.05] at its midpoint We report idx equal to 0.45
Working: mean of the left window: 6.31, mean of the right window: 10.8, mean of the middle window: 6.14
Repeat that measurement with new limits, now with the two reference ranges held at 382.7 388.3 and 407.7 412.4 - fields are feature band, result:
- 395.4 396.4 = 0.09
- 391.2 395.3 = 0.95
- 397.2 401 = -0.24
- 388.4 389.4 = 0.12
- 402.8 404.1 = -0.07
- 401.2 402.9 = -0.28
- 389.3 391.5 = -0.09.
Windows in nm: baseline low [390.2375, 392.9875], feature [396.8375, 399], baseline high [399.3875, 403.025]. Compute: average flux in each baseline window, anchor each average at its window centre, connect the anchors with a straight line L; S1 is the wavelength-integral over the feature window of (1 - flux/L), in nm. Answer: 0.39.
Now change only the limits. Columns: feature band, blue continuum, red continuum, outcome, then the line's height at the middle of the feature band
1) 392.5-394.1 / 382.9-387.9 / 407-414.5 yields 0.84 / 8.66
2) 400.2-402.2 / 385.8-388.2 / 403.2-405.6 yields -0.16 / 10.2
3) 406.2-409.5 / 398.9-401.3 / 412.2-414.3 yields 0.06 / 11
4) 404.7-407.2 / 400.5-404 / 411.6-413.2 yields 0.11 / 11.1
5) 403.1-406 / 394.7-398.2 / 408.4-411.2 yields -0.34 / 9.41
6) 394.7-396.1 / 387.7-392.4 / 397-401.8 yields 0.03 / 9.19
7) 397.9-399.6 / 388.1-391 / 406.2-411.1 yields -0.19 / 9.25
